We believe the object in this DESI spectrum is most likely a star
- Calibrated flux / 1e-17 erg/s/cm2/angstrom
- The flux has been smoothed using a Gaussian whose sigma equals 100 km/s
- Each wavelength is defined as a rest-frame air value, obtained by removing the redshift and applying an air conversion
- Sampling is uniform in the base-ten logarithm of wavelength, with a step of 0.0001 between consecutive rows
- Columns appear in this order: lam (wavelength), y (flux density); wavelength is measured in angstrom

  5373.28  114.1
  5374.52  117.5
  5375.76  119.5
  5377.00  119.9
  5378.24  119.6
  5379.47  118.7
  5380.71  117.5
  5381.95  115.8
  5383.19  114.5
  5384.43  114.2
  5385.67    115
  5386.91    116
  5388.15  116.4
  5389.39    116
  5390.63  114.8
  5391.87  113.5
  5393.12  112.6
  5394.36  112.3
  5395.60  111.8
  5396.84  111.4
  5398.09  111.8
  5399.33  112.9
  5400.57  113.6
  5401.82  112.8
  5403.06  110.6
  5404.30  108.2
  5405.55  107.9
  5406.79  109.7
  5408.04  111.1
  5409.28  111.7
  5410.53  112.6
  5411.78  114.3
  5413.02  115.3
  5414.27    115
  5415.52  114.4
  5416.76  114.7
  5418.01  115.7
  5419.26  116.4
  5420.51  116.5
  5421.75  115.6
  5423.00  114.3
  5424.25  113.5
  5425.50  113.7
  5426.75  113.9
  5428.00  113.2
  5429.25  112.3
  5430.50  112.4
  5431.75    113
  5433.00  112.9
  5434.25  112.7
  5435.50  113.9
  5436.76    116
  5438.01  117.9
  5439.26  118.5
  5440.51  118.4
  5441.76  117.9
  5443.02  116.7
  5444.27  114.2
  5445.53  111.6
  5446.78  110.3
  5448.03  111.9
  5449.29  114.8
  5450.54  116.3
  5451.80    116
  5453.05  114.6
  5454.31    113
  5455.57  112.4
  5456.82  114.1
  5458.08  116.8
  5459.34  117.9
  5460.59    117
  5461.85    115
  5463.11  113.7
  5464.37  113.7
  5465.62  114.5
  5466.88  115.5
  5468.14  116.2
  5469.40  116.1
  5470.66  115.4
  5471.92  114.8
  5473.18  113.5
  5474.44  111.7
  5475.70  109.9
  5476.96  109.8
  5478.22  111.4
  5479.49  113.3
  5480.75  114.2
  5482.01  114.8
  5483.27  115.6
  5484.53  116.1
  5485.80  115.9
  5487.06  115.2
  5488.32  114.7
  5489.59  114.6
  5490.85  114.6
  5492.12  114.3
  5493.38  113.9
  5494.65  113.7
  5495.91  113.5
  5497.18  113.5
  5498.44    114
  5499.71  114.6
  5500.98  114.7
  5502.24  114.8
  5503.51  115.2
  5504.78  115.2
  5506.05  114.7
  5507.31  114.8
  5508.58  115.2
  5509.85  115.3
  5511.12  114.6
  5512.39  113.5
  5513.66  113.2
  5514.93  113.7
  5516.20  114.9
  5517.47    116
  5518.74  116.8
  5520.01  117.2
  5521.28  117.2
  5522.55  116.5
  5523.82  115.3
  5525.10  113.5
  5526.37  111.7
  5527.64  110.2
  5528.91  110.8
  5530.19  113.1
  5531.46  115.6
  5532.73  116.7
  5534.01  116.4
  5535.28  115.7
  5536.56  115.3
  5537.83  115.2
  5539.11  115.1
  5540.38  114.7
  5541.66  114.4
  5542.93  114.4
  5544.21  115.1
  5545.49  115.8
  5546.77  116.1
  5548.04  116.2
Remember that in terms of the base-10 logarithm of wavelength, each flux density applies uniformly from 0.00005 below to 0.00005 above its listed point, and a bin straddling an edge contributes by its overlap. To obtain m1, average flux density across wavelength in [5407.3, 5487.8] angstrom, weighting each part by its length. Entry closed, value 114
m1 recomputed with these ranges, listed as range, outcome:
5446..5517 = 114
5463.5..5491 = 114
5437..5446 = 117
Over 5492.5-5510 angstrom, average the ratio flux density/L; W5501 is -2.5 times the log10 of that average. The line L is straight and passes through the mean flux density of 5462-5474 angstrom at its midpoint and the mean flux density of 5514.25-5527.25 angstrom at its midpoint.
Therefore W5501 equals 0.01 mag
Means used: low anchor 115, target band 115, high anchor 115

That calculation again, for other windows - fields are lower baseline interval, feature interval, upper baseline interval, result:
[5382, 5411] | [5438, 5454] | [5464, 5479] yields -0.02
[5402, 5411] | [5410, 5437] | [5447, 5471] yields -0.02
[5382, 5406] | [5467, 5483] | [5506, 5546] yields 0.01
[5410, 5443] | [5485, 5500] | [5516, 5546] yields 0.00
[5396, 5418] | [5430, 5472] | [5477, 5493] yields -0.01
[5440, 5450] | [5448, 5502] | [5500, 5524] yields 0.00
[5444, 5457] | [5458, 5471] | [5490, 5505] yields -0.02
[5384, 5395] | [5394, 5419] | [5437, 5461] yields 0.02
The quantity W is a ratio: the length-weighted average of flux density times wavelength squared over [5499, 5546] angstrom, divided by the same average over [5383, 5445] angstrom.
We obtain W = 1.0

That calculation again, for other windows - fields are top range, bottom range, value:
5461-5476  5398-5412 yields 1.05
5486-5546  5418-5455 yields 1.03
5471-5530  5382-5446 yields 1.04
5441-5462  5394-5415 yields 1.04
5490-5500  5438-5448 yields 1.01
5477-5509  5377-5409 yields 1.04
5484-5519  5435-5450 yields 1.02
